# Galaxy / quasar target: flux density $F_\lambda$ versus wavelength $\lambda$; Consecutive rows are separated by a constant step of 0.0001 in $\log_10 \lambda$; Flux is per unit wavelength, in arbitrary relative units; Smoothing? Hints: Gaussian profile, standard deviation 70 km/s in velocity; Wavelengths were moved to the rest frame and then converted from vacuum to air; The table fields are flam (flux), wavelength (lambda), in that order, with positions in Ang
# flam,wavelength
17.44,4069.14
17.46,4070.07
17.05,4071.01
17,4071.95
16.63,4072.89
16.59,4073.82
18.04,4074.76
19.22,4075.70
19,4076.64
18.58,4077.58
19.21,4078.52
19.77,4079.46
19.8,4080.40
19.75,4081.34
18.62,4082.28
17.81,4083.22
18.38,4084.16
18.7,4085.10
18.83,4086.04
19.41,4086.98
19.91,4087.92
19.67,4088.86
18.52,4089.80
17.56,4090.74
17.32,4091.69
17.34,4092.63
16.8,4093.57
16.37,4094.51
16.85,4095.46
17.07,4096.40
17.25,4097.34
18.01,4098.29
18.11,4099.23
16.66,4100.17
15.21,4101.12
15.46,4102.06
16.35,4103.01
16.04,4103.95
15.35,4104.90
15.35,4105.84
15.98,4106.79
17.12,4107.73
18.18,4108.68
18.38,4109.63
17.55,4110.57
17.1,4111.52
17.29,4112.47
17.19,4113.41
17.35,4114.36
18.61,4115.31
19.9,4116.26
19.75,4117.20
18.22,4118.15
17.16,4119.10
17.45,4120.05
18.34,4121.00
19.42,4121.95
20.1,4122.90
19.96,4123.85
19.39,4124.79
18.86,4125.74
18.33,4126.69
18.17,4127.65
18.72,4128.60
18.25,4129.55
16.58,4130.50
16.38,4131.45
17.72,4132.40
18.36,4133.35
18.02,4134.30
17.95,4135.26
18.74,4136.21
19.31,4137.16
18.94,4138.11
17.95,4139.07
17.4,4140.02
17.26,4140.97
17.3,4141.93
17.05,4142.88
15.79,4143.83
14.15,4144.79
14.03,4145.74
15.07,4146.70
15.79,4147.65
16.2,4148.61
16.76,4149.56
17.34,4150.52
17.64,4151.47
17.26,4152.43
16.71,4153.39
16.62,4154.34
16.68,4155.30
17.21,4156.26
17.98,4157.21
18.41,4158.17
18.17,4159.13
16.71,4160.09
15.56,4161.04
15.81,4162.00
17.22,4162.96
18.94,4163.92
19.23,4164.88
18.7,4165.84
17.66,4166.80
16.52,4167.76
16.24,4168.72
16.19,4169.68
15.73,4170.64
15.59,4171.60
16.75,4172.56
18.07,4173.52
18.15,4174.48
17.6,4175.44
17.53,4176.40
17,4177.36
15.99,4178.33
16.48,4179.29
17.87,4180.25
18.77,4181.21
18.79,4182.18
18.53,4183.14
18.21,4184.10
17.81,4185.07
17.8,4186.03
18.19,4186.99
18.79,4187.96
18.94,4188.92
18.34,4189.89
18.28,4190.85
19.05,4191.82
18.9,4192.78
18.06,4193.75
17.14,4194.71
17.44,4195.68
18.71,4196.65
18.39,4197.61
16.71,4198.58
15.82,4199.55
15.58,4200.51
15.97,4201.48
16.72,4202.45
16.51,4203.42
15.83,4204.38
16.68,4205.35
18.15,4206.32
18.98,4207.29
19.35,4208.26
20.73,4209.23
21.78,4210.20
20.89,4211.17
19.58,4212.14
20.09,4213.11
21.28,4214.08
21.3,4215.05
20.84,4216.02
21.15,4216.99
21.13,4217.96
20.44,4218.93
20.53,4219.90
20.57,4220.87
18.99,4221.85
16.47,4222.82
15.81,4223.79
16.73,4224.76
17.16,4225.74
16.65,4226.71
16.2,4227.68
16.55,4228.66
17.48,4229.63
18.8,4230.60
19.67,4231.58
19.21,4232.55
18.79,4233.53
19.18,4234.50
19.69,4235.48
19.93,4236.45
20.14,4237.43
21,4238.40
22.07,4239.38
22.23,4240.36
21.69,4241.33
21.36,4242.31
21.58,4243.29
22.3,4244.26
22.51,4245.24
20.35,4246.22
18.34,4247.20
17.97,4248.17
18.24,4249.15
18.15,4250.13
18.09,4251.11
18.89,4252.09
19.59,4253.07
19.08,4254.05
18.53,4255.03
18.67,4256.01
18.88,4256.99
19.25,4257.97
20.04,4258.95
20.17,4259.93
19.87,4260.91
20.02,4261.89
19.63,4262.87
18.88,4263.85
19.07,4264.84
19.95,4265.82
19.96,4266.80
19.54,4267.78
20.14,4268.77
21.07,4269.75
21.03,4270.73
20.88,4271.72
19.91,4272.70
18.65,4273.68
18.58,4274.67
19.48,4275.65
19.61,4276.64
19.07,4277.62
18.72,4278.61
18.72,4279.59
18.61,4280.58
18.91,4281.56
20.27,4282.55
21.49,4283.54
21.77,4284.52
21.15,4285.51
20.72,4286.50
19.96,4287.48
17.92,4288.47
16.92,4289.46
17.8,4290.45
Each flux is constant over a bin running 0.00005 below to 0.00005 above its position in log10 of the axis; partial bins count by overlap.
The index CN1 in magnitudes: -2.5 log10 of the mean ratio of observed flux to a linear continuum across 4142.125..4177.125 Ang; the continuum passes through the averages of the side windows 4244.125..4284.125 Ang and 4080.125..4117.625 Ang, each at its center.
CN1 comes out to 0.09 mag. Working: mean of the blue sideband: 17.7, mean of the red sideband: 19.5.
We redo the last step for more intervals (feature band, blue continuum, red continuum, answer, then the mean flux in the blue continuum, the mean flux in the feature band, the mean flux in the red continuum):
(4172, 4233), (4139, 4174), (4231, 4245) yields 0.04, 16.8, 18.3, 20.7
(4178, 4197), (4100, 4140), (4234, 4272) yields 0.04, 17.8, 18.1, 19.9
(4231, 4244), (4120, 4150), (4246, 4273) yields -0.08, 17.6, 20.5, 19.4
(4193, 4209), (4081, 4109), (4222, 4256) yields 0.08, 17.5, 17.3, 19.1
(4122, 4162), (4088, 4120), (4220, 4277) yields 0.03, 17.3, 17.4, 19.4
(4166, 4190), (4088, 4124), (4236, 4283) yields 0.07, 17.5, 17.5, 19.8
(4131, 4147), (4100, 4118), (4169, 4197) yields 0.01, 17.1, 17.2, 17.7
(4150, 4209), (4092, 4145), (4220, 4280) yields 0.06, 17.6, 17.5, 19.4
